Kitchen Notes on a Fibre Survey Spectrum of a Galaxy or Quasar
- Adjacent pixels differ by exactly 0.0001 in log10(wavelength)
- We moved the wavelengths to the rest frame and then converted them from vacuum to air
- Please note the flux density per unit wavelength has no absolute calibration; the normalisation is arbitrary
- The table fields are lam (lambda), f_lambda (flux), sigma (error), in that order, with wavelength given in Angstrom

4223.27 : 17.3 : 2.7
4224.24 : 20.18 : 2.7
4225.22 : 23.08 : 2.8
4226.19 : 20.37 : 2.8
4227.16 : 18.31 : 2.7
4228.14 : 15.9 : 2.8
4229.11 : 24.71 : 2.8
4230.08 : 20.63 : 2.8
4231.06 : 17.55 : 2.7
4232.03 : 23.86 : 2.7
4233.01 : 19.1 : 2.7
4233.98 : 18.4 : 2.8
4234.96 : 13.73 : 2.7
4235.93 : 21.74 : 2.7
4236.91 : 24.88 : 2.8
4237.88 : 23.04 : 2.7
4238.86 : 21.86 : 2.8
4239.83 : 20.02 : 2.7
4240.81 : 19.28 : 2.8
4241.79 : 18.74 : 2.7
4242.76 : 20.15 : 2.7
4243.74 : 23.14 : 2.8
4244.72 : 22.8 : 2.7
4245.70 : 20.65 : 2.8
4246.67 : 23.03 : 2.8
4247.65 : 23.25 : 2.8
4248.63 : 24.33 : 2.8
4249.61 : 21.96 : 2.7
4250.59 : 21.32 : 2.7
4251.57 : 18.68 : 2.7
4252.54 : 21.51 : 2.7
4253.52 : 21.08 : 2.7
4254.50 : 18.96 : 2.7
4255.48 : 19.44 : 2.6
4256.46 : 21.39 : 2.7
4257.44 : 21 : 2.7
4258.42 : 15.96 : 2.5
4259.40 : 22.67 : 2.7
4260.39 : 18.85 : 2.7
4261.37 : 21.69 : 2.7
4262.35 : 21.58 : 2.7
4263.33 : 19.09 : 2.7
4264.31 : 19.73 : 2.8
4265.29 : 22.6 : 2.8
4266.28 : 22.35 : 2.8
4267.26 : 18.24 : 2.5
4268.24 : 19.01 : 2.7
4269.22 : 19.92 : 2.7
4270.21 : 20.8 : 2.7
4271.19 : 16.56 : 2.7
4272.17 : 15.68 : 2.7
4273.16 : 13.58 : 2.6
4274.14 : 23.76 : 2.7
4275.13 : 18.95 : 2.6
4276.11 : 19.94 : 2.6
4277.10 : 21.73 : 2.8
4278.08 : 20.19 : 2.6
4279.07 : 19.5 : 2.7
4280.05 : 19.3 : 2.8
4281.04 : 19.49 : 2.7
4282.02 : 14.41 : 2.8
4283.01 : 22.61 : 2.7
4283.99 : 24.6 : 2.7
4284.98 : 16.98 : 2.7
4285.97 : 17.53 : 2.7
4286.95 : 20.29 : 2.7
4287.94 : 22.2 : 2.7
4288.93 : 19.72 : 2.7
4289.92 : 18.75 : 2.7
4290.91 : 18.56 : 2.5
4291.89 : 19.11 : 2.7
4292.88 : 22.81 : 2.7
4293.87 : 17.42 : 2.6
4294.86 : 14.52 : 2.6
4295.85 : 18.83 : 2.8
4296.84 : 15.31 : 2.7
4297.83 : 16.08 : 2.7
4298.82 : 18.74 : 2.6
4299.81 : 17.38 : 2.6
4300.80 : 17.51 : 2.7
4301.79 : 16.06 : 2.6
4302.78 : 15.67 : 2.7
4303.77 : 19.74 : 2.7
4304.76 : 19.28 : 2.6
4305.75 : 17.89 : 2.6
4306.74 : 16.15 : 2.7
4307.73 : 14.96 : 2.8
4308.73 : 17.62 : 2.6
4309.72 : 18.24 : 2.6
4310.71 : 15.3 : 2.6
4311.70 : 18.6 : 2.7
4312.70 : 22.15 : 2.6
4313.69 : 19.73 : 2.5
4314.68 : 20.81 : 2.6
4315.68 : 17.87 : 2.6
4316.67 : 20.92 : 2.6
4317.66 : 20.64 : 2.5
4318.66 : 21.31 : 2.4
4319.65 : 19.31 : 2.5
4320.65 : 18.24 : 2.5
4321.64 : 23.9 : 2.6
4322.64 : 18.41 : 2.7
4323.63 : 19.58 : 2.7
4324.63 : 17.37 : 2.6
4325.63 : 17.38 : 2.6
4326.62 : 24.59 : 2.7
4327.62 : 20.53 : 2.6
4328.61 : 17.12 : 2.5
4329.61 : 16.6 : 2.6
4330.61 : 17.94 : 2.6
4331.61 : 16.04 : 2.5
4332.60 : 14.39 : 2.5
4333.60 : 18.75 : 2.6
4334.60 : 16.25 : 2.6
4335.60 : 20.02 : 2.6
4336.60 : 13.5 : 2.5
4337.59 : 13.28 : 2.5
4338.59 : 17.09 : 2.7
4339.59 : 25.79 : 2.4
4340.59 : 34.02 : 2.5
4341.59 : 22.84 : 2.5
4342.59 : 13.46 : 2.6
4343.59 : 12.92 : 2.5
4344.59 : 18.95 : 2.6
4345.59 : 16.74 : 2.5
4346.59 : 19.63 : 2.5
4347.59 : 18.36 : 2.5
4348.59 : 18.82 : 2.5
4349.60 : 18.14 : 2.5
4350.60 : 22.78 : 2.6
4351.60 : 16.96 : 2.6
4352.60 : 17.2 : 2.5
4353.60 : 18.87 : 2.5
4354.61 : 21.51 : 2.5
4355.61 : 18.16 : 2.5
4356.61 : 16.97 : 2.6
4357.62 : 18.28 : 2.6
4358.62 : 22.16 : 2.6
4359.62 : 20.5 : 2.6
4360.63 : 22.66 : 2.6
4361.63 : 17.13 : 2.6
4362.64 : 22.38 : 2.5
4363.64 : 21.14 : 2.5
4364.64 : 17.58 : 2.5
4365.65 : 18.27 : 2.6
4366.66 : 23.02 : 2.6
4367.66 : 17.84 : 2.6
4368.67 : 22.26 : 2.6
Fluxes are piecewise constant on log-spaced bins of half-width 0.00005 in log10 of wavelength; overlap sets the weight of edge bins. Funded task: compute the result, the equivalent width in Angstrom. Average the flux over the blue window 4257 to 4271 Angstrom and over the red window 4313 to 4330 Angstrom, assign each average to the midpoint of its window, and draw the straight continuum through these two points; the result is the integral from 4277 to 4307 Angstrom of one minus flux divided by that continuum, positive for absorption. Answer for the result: 2.0 Angstrom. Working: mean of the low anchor 20.2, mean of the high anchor 19.7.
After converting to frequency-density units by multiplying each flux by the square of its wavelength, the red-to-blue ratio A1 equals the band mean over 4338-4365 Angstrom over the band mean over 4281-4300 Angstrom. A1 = 1.08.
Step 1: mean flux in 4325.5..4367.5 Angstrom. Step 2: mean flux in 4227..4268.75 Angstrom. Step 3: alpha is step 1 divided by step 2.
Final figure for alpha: 0.92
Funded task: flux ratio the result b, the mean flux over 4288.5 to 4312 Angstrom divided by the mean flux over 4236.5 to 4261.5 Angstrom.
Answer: 0.8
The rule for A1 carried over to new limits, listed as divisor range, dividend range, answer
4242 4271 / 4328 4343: 0.92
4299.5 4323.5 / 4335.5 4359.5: 1.04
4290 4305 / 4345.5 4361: 1.11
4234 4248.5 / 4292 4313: 0.86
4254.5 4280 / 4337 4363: 1.02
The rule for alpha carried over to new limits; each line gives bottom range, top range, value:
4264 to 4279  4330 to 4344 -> 0.94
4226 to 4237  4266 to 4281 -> 0.98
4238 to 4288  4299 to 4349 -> 0.92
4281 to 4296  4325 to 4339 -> 0.90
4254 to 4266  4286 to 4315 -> 0.90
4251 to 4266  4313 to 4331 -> 0.97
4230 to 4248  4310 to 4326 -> 0.93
